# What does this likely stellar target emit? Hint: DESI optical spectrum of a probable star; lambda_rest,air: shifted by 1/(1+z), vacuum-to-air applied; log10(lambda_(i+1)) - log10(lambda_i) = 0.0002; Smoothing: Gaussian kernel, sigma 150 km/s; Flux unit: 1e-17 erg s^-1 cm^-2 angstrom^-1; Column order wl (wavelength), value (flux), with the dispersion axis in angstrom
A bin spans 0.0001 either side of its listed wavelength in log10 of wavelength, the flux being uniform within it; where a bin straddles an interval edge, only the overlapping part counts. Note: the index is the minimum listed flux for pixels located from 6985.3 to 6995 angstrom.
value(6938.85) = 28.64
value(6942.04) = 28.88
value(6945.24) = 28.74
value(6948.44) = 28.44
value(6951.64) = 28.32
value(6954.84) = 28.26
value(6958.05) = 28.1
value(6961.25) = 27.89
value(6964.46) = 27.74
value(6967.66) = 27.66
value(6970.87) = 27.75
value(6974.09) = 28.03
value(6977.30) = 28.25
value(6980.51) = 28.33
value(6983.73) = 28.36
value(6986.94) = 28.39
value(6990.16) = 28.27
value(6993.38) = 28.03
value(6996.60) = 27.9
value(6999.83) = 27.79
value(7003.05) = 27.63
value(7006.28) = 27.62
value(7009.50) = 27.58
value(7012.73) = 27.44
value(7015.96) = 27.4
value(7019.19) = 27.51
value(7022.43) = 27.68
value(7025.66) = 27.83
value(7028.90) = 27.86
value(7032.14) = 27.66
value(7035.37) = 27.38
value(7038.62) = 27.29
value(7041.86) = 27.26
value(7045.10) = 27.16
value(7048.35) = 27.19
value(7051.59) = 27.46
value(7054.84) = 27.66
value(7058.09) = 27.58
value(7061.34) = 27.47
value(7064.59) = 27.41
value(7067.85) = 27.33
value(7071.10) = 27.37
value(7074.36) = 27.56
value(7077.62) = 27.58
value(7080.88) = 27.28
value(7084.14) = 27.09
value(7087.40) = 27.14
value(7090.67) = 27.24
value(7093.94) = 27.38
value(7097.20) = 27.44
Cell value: 28.03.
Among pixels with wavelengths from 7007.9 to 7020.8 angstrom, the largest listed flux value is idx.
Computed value 27.58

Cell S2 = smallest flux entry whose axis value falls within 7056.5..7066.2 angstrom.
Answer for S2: 27.41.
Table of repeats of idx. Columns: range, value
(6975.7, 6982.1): 28.33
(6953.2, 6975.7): 28.26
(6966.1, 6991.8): 28.39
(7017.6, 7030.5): 27.86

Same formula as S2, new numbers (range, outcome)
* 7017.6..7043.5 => 27.26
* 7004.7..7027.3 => 27.4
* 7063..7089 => 27.09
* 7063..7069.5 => 27.33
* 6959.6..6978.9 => 27.66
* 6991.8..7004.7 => 27.63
